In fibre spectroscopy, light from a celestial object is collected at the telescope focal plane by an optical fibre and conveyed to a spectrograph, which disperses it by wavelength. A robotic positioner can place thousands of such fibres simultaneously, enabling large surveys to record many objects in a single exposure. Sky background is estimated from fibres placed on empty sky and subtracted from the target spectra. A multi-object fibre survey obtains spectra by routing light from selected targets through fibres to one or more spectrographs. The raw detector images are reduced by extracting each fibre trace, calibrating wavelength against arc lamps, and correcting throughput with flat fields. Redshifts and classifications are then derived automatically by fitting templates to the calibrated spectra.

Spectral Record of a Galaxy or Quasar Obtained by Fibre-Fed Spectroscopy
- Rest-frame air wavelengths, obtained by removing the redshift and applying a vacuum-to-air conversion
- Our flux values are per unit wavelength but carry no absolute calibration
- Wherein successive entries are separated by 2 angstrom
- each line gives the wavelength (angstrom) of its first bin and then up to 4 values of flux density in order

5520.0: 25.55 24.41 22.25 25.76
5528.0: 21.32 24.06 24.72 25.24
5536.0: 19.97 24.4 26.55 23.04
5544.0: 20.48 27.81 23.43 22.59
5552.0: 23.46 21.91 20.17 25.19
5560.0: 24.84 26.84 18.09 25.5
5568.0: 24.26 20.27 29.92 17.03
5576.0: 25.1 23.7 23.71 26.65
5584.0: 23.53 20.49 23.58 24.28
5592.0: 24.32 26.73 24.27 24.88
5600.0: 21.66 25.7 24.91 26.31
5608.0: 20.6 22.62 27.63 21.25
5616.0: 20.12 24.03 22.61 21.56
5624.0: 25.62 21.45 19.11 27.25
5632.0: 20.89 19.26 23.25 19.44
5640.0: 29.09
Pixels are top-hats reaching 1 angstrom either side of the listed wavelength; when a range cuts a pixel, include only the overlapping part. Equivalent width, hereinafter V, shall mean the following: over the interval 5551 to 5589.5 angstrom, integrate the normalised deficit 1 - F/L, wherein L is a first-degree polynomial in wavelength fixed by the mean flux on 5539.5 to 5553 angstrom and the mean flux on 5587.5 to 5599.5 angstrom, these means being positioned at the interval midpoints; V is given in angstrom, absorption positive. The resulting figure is 1.3 angstrom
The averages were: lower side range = 23.8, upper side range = 24.6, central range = 23.4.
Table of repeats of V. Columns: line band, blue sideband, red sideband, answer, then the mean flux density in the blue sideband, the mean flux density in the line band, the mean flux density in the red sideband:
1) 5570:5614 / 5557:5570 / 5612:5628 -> -1.6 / 23.8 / 24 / 22.5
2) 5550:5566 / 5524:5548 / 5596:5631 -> 0.4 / 23.8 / 23.1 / 23.4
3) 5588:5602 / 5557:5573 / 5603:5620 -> -0.4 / 24.4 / 24.4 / 23.4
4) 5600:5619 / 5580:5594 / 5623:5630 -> -0.2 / 24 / 23.6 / 22.8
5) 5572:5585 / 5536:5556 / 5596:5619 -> -0.2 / 23.4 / 23.8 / 23.6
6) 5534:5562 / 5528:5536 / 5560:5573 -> 0.4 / 23.7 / 23.6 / 24.2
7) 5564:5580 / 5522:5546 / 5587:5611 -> 0.4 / 23.7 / 23.3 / 24.2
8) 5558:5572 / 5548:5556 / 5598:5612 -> -0.7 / 22.4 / 23.9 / 24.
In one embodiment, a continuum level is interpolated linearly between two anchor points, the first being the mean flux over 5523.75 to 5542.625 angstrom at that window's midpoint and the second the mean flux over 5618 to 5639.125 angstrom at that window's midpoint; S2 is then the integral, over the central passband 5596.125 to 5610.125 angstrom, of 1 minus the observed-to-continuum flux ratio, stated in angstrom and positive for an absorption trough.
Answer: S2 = -0.8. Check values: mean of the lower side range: 23.8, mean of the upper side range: 22.2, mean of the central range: 23.9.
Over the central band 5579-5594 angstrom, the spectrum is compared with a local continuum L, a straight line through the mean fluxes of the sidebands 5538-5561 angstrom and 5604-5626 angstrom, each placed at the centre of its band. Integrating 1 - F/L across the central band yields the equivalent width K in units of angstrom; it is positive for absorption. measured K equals -0.4 angstrom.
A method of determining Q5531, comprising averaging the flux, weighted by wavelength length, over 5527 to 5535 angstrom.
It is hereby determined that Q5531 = 23.8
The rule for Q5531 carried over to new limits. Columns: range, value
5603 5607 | 25.6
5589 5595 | 25.1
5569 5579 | 23.2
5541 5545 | 21.8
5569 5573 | 25.1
